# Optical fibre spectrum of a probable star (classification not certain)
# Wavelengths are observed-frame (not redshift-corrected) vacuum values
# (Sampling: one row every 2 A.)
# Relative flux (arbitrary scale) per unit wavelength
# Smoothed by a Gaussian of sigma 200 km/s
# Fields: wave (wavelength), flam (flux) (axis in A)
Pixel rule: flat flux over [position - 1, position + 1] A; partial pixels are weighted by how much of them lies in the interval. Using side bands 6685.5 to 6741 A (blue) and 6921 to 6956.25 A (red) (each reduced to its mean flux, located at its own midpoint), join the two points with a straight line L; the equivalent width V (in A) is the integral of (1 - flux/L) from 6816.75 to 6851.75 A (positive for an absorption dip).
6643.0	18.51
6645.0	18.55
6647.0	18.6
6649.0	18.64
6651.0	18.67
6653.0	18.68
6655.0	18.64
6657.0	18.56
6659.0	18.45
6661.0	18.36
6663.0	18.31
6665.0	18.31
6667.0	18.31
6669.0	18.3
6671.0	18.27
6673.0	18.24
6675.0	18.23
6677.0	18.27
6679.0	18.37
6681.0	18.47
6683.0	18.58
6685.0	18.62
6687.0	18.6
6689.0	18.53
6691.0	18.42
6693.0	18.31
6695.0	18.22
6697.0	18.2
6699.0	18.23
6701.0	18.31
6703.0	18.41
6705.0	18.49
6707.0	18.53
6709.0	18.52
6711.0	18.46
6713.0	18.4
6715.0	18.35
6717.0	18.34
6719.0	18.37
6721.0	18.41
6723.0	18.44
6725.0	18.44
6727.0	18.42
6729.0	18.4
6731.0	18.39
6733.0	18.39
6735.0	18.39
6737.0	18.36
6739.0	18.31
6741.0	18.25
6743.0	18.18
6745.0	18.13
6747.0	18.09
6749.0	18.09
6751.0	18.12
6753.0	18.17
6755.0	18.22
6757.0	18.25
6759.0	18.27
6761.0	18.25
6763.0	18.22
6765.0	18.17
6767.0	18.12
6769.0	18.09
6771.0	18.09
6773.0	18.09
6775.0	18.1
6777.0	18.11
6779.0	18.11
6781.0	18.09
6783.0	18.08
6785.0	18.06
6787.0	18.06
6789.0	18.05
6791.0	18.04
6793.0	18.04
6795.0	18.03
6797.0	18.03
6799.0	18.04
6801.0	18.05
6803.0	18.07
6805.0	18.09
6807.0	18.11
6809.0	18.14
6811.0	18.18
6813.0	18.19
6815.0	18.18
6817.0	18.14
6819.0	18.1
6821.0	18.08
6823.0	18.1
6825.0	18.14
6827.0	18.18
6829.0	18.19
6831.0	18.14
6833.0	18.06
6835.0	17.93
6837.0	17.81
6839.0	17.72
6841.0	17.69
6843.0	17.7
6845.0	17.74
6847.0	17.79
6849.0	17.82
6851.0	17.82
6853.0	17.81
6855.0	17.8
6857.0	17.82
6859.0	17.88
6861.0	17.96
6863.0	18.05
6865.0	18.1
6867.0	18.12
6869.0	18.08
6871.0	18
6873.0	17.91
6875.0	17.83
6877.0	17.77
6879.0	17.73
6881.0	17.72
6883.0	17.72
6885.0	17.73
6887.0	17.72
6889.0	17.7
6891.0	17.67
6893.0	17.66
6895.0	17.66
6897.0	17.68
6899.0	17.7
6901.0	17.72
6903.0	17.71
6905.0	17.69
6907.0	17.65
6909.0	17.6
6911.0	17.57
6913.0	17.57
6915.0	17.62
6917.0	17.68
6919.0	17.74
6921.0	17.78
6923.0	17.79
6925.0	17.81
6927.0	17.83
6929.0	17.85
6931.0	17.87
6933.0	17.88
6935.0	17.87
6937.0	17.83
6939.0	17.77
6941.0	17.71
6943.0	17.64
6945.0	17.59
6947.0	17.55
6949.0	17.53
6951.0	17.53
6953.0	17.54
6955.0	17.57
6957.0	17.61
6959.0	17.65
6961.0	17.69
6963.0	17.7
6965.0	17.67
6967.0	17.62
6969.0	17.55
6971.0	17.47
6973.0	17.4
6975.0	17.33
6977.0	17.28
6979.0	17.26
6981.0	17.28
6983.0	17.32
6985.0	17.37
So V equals 0.16 A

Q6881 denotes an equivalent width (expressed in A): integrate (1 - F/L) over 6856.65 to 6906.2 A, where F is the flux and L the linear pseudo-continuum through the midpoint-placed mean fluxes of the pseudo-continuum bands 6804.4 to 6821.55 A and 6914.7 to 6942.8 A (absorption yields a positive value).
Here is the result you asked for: 0.3 A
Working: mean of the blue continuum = 18.1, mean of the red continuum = 17.8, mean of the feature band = 17.8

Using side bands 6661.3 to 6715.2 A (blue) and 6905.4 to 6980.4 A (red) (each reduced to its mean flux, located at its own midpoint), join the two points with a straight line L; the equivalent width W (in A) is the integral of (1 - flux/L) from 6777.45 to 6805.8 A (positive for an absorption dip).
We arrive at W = 0.0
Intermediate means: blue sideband 18.4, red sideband 17.6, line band 18.1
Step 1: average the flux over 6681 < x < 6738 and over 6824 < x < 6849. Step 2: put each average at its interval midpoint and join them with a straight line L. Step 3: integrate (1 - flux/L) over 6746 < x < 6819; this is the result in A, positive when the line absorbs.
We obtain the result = 0.05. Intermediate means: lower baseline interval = 18.4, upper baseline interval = 17.9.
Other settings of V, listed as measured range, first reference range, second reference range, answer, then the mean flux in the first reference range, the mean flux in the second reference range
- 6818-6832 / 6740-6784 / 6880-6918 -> -0.2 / 18.1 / 17.7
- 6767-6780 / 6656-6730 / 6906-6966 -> 0.0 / 18.4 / 17.7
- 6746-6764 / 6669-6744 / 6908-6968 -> 0.0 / 18.4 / 17.7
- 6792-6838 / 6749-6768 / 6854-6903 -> -0.2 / 18.2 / 17.8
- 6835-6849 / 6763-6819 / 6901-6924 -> 0.1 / 18.1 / 17.7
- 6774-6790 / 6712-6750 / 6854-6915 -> 0.1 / 18.3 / 17.8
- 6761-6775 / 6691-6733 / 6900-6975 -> 0.1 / 18.4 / 17.7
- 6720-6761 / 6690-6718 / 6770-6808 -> -0.1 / 18.4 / 18.1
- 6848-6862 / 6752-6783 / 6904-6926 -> 0.0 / 18.2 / 17.7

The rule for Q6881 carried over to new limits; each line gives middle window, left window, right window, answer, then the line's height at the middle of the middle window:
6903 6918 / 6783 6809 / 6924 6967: 0.1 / 17.8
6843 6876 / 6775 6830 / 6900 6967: 0.0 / 17.9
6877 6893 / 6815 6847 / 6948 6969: 0.1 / 17.8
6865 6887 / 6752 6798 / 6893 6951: 0.0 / 17.8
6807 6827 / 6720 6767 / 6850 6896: -0.1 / 18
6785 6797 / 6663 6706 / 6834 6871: 0.0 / 18.1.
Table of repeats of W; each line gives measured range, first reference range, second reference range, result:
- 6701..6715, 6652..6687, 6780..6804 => -0.1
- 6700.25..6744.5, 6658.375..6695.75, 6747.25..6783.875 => -0.3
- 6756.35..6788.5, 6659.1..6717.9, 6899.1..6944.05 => 0.0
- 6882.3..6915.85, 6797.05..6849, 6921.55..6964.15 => 0.3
